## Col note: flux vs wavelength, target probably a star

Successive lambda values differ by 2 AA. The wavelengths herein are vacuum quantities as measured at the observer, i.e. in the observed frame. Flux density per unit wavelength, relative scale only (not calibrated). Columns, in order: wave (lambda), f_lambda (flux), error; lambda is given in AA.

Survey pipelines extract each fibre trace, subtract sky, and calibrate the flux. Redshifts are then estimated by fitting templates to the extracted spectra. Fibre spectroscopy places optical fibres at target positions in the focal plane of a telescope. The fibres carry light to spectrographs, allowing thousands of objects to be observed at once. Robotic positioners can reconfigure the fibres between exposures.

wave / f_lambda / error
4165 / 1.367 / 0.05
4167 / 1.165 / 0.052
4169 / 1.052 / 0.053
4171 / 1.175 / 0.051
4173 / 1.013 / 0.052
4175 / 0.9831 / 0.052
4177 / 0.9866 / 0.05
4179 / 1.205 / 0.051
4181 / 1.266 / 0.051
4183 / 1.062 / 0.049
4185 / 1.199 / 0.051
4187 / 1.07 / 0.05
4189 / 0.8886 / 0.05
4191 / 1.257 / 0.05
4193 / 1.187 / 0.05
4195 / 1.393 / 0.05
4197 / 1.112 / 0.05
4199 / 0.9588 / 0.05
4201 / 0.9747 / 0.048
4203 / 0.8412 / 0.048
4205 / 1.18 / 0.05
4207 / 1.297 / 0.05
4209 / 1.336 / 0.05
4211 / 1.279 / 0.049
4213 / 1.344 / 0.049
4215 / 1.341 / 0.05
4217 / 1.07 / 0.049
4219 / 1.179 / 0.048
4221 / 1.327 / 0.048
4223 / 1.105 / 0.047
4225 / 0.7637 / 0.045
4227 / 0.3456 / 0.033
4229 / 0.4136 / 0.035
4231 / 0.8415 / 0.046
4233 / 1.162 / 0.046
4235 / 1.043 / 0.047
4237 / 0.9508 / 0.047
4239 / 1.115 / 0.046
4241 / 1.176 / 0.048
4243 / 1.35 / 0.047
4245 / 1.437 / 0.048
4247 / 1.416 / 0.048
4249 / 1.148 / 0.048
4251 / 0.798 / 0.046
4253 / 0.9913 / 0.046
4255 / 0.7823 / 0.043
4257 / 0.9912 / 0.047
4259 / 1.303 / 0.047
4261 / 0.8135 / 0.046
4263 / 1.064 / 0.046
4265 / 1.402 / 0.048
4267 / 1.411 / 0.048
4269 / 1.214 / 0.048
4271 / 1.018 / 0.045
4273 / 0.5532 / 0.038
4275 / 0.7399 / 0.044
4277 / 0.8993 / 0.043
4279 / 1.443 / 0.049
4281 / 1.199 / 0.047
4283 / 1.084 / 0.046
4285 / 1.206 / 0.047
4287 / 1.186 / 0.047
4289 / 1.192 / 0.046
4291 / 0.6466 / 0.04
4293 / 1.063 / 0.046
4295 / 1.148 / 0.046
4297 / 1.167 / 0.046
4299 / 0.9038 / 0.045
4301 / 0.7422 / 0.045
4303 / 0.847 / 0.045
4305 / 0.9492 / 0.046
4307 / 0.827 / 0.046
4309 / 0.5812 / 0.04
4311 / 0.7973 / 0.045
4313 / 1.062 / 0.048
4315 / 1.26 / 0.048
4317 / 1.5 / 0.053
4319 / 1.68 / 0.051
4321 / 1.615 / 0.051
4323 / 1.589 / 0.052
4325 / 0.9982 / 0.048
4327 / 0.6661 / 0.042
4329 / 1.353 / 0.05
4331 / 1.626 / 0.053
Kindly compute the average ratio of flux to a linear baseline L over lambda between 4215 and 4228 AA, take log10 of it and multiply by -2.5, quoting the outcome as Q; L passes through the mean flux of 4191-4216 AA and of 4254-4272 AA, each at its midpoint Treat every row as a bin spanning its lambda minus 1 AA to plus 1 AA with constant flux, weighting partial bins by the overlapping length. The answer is 0.17 mag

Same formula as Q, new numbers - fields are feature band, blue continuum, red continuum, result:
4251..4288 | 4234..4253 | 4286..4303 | 0.00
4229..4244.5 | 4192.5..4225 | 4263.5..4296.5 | 0.08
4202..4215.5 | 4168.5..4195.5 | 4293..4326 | -0.10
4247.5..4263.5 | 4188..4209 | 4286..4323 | 0.10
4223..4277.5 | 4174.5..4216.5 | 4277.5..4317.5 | 0.08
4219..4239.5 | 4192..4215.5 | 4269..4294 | 0.23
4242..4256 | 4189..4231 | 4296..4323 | -0.05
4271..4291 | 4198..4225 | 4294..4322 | 0.07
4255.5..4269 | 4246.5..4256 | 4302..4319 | -0.15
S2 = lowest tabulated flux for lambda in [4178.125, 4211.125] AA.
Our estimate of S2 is 0.8412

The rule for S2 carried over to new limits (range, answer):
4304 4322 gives 0.5812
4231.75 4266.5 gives 0.7823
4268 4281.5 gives 0.5532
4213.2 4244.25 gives 0.3456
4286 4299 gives 0.6466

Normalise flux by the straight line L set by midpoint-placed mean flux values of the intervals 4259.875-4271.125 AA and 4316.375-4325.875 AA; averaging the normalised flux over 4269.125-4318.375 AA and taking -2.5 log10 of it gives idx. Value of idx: 0.29 mag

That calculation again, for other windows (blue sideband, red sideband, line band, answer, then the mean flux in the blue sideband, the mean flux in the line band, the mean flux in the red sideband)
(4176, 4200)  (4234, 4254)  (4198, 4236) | 0.09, 1.13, 1.04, 1.14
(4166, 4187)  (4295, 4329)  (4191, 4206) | 0.00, 1.11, 1.1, 1.08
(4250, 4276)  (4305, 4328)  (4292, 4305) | 0.12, 1.01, 0.976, 1.13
